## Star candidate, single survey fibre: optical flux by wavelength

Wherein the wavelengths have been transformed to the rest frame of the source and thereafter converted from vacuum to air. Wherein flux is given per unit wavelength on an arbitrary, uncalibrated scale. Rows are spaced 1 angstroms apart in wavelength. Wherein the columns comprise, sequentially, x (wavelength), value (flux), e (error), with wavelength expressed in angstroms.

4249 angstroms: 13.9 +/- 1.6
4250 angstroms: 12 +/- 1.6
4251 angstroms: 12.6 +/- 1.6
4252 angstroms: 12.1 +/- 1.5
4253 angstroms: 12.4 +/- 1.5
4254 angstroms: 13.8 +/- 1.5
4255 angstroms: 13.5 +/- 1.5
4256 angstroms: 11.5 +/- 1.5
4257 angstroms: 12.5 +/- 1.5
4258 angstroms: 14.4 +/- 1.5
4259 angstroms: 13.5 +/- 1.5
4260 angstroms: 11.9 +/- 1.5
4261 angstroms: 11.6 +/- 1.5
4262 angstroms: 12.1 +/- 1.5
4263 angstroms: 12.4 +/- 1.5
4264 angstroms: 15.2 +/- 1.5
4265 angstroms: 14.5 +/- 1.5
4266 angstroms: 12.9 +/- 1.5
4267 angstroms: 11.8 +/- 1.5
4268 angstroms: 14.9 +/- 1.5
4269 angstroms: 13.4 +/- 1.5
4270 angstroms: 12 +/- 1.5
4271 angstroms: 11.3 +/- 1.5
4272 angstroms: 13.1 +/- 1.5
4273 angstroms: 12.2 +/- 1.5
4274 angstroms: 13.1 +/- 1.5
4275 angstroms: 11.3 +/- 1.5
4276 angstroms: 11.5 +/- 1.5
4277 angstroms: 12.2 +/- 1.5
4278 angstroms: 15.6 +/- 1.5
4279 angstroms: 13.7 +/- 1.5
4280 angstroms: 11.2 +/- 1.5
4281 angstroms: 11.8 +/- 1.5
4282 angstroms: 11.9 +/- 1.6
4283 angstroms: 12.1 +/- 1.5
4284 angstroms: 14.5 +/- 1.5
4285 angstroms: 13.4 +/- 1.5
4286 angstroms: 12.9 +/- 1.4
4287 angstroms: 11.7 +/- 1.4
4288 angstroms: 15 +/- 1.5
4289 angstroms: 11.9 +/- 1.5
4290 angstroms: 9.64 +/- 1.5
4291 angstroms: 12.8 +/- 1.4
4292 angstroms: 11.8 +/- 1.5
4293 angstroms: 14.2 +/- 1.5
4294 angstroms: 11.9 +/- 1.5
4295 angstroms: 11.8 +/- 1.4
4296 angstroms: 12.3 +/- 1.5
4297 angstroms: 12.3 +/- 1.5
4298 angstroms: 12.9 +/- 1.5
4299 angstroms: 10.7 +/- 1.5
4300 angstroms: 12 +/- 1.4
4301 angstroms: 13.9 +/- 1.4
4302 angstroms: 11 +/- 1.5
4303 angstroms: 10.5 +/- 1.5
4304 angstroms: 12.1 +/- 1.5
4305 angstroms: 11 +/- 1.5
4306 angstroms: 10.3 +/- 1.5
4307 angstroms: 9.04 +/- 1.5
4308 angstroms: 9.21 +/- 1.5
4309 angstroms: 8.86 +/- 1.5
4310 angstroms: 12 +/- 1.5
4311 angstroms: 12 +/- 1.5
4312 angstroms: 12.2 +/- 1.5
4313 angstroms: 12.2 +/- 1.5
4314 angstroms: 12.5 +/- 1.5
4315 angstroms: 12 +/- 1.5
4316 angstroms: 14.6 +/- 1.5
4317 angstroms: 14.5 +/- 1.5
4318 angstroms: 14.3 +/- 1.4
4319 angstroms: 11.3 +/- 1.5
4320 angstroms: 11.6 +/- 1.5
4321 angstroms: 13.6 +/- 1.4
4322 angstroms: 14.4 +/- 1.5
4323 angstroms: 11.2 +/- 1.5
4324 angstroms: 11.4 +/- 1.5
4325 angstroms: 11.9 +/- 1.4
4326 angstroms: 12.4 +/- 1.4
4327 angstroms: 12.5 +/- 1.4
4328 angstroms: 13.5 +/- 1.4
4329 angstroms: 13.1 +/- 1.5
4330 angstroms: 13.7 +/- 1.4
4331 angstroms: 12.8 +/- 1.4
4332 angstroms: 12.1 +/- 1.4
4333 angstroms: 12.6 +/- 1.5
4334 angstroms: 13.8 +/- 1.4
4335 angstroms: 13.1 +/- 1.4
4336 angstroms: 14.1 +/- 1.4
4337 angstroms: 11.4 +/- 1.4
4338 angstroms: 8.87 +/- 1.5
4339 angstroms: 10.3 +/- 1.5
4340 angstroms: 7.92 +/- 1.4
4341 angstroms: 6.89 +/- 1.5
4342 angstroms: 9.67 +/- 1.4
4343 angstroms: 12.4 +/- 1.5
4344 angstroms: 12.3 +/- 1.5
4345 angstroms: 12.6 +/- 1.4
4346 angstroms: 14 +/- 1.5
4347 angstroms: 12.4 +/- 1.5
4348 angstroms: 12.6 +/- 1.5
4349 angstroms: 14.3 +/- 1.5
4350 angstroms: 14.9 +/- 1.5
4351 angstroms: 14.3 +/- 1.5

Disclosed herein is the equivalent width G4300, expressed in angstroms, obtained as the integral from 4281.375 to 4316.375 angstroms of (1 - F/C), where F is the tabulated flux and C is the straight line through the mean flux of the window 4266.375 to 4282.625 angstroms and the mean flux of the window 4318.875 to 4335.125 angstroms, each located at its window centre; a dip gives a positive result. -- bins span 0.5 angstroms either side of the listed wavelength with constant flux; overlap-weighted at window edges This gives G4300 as 1.8 angstroms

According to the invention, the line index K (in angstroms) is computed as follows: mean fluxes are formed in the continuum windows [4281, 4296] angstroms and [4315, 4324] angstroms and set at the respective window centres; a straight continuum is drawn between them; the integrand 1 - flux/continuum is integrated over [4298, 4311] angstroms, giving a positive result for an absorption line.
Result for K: 1.8 angstroms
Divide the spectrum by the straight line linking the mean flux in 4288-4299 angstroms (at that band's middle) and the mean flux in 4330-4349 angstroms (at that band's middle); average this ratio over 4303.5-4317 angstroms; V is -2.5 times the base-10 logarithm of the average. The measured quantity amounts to 0.05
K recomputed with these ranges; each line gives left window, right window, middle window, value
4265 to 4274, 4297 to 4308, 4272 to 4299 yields -0.96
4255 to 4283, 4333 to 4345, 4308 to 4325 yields -1.00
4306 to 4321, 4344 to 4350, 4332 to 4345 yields 1.70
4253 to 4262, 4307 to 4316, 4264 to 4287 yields -0.92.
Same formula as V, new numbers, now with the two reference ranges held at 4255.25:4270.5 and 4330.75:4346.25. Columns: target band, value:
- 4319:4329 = -0.062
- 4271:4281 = 0.015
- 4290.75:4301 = 0.000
